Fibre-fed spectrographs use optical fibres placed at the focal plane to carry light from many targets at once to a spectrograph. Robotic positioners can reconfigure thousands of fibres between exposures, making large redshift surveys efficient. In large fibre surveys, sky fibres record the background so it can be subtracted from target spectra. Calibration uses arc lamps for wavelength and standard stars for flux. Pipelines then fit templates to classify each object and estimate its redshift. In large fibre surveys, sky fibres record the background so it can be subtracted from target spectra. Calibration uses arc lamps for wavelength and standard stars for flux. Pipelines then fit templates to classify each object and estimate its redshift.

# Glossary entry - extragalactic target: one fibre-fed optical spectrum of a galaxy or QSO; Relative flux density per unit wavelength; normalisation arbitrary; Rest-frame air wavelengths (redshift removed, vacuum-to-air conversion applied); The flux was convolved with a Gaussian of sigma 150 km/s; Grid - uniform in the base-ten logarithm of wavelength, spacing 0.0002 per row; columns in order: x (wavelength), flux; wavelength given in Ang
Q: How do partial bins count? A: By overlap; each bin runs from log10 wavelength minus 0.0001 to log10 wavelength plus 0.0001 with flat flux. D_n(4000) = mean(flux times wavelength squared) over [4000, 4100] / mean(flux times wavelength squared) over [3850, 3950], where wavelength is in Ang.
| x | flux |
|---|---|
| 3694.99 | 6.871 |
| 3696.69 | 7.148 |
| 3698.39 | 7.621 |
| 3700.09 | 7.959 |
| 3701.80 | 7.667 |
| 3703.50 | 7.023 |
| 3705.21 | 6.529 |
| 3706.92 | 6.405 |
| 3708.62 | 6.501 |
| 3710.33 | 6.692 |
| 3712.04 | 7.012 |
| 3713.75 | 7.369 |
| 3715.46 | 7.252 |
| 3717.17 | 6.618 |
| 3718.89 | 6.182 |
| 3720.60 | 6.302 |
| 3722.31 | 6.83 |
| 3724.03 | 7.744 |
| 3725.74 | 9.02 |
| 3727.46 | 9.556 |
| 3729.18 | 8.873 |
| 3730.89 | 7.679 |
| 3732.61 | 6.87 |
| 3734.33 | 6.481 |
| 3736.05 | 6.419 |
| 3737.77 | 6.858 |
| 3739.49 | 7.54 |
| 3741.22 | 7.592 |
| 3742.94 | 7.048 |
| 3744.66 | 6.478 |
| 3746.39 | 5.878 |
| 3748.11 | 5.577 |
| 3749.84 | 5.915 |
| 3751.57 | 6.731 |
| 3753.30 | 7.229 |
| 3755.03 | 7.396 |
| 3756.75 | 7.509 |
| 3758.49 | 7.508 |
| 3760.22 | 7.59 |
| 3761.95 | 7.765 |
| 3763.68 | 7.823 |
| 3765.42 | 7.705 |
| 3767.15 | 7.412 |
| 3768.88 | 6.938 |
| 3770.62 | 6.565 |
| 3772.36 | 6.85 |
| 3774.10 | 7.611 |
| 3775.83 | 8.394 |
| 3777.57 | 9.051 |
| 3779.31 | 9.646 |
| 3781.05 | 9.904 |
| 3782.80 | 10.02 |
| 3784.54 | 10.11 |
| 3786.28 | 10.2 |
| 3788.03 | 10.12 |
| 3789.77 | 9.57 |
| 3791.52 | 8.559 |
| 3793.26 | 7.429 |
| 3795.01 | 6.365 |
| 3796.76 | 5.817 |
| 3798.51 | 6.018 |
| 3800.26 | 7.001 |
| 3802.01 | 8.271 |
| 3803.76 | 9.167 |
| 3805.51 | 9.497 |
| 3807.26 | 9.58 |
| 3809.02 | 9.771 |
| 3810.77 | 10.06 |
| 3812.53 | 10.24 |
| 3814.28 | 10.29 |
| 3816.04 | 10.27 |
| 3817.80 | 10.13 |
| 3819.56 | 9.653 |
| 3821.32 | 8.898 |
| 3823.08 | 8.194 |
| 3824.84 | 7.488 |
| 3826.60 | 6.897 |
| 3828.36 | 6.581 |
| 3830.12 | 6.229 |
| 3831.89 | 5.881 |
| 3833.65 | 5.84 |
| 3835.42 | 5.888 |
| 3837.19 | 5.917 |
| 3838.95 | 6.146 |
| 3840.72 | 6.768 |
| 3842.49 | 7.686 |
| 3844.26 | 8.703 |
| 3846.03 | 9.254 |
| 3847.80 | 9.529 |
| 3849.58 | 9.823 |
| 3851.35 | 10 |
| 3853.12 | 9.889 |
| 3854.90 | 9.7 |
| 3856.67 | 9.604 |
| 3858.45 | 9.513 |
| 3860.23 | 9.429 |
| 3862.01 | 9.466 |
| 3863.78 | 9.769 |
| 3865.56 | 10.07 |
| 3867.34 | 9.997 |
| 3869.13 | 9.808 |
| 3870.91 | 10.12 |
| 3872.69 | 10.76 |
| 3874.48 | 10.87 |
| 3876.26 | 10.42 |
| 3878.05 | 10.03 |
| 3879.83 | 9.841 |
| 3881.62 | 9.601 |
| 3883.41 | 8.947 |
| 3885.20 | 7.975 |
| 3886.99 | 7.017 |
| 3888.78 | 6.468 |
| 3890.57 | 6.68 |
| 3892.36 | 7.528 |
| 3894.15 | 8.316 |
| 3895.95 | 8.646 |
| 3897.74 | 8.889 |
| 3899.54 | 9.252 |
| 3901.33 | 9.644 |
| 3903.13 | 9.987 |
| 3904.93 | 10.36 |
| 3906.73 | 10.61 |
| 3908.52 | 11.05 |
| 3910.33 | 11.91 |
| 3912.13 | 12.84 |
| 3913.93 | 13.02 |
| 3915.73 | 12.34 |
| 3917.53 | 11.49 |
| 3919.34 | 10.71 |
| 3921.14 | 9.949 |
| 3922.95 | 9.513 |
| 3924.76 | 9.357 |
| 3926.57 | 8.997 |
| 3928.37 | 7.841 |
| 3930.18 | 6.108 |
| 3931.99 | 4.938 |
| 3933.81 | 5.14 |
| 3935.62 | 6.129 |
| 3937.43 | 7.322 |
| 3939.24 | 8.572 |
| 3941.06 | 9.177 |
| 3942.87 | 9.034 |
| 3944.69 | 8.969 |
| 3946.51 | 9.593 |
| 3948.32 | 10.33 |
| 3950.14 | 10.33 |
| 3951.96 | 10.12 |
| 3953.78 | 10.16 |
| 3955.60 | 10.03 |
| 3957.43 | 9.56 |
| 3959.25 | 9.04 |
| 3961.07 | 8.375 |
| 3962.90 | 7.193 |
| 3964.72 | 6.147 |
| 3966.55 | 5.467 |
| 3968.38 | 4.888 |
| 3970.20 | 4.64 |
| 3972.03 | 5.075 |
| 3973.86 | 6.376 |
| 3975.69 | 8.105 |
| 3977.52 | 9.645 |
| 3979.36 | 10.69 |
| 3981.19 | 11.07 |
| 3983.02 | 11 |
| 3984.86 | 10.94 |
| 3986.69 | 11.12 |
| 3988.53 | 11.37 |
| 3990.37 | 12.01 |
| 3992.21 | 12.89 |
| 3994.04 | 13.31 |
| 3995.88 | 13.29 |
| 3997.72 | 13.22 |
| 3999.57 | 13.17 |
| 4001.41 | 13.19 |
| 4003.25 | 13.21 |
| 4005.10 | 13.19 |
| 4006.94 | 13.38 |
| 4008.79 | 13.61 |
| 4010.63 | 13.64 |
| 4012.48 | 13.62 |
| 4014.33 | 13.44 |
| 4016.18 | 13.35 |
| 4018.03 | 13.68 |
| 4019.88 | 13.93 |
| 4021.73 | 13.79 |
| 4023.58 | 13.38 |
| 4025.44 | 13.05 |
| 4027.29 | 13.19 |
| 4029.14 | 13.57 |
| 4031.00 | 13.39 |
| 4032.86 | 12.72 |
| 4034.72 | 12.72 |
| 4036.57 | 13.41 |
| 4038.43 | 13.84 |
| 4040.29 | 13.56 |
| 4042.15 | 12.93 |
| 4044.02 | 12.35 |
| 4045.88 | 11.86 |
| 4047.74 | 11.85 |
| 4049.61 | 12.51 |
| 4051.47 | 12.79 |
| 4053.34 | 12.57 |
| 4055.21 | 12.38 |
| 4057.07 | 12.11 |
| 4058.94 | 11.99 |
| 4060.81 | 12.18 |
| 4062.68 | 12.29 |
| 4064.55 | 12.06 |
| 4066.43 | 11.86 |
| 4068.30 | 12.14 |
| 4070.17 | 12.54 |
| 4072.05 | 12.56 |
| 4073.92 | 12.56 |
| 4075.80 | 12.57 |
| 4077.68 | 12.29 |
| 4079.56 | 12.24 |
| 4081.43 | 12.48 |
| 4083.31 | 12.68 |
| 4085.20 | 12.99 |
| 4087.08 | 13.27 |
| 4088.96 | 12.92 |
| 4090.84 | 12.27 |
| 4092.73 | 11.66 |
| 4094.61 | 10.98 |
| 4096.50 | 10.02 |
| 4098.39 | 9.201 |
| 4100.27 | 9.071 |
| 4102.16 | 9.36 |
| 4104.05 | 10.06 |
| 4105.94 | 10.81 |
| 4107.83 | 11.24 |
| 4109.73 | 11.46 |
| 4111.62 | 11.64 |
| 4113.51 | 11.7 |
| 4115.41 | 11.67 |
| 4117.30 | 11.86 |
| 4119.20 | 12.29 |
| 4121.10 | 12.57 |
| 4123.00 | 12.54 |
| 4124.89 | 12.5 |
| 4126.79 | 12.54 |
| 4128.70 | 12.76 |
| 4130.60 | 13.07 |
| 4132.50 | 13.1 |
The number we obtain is 1.46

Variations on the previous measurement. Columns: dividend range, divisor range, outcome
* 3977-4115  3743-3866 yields 1.69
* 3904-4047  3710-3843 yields 1.54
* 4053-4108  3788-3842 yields 1.69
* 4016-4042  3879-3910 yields 1.60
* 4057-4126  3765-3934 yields 1.50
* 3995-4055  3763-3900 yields 1.69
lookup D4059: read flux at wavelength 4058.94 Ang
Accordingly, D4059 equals 11.99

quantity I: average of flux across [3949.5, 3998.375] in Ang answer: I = 9.46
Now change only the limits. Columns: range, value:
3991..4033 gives 13.4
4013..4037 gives 13.4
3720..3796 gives 7.75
